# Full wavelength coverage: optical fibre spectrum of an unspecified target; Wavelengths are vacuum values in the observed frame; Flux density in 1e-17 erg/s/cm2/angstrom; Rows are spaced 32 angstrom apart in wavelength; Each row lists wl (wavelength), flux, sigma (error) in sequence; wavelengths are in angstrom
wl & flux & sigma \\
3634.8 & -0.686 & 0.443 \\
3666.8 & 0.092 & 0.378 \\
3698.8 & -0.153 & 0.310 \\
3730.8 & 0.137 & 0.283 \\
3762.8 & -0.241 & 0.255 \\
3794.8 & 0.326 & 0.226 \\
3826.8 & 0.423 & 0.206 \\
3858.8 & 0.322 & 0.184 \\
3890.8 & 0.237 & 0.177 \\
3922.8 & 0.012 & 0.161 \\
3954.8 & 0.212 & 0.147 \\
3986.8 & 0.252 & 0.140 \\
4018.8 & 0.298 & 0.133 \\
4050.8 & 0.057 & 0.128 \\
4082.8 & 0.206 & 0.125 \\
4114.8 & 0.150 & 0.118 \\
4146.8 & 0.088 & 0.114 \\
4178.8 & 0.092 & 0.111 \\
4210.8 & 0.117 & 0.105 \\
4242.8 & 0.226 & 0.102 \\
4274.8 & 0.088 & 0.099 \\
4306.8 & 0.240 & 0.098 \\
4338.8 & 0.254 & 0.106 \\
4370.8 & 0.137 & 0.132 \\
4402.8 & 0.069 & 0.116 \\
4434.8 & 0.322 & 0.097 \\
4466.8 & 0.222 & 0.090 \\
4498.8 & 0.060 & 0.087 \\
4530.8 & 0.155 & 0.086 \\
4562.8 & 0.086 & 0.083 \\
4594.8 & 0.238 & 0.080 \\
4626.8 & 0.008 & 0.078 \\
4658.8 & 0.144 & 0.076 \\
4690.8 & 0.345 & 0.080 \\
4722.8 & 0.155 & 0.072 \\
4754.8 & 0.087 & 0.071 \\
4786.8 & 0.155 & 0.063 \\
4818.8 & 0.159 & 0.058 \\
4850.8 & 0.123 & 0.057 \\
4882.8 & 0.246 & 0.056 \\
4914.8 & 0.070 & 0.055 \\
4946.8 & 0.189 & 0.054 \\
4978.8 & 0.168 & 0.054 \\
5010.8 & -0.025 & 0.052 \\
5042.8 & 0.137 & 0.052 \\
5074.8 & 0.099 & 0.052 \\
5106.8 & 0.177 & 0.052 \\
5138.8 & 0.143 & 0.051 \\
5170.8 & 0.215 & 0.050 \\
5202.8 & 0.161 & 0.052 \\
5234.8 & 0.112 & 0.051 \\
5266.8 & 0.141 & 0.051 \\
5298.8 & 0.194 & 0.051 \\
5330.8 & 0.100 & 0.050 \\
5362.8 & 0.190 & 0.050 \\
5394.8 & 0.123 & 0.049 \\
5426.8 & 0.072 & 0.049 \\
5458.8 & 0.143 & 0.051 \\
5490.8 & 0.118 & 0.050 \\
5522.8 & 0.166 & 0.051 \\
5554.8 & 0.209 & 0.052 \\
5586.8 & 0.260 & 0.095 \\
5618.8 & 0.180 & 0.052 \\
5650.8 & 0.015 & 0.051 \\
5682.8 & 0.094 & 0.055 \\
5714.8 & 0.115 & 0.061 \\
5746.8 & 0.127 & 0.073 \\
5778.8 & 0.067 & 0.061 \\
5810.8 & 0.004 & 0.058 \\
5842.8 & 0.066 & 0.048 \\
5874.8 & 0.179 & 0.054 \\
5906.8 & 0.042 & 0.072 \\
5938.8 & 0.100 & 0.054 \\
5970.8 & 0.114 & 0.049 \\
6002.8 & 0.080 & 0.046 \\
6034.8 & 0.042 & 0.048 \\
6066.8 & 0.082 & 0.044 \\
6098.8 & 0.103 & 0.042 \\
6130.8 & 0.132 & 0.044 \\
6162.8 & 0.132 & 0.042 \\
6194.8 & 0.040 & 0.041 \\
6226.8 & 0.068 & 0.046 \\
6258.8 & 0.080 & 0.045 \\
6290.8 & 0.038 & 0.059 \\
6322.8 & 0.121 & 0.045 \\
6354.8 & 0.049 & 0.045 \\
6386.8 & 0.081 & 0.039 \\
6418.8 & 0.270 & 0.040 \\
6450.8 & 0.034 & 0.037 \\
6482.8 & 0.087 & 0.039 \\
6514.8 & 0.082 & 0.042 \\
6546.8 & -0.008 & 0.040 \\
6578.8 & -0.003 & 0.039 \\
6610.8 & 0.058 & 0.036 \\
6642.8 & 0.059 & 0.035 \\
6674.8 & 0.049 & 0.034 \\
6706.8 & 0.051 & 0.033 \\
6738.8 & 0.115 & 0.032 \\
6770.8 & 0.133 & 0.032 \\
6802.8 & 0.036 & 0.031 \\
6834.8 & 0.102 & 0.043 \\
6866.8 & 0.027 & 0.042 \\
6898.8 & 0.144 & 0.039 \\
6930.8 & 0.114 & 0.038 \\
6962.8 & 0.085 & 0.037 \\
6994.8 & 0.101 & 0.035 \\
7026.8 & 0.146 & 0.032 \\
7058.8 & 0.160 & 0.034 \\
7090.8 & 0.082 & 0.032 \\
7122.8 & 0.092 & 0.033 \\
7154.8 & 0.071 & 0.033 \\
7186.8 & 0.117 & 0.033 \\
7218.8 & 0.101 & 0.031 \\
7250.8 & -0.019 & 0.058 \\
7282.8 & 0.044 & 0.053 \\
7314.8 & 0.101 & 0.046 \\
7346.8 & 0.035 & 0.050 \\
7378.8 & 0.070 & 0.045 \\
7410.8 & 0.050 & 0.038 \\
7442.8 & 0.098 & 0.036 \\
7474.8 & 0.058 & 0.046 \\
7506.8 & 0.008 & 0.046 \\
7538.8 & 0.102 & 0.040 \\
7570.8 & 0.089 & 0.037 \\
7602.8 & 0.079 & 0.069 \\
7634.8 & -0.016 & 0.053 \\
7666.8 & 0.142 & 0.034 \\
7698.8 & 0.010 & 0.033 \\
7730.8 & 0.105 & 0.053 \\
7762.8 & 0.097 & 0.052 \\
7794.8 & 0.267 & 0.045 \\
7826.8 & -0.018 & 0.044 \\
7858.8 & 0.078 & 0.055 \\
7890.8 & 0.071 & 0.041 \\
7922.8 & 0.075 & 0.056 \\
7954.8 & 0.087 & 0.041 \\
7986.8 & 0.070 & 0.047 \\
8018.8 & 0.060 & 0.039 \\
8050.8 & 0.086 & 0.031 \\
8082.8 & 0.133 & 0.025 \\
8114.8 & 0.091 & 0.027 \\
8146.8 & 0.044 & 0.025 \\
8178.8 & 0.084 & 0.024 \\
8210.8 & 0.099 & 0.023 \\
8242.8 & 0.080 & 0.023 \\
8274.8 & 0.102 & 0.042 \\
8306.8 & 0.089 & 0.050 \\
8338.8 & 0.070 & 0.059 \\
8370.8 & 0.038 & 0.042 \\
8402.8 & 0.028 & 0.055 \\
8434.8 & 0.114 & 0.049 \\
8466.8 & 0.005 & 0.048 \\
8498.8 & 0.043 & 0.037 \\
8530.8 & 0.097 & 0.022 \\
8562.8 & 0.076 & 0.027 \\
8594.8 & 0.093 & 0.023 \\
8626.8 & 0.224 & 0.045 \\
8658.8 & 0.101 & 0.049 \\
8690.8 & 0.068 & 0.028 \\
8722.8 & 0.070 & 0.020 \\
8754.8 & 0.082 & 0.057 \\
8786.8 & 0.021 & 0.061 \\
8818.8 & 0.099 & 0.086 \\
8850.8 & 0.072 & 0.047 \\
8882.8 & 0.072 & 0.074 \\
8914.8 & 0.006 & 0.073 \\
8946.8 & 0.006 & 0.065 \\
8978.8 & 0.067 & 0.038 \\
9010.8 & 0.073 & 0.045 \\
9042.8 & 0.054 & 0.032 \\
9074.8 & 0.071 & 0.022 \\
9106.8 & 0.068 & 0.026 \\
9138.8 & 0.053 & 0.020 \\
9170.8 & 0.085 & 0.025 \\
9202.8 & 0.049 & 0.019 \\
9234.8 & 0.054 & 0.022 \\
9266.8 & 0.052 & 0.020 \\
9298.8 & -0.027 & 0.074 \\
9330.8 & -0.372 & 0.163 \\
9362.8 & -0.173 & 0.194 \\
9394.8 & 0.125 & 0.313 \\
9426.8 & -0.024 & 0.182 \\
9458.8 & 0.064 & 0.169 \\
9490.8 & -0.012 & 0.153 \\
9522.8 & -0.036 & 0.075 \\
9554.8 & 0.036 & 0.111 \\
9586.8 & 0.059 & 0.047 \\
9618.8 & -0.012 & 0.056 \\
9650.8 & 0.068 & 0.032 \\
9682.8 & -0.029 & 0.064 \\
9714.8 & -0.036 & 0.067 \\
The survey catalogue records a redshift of 0.721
